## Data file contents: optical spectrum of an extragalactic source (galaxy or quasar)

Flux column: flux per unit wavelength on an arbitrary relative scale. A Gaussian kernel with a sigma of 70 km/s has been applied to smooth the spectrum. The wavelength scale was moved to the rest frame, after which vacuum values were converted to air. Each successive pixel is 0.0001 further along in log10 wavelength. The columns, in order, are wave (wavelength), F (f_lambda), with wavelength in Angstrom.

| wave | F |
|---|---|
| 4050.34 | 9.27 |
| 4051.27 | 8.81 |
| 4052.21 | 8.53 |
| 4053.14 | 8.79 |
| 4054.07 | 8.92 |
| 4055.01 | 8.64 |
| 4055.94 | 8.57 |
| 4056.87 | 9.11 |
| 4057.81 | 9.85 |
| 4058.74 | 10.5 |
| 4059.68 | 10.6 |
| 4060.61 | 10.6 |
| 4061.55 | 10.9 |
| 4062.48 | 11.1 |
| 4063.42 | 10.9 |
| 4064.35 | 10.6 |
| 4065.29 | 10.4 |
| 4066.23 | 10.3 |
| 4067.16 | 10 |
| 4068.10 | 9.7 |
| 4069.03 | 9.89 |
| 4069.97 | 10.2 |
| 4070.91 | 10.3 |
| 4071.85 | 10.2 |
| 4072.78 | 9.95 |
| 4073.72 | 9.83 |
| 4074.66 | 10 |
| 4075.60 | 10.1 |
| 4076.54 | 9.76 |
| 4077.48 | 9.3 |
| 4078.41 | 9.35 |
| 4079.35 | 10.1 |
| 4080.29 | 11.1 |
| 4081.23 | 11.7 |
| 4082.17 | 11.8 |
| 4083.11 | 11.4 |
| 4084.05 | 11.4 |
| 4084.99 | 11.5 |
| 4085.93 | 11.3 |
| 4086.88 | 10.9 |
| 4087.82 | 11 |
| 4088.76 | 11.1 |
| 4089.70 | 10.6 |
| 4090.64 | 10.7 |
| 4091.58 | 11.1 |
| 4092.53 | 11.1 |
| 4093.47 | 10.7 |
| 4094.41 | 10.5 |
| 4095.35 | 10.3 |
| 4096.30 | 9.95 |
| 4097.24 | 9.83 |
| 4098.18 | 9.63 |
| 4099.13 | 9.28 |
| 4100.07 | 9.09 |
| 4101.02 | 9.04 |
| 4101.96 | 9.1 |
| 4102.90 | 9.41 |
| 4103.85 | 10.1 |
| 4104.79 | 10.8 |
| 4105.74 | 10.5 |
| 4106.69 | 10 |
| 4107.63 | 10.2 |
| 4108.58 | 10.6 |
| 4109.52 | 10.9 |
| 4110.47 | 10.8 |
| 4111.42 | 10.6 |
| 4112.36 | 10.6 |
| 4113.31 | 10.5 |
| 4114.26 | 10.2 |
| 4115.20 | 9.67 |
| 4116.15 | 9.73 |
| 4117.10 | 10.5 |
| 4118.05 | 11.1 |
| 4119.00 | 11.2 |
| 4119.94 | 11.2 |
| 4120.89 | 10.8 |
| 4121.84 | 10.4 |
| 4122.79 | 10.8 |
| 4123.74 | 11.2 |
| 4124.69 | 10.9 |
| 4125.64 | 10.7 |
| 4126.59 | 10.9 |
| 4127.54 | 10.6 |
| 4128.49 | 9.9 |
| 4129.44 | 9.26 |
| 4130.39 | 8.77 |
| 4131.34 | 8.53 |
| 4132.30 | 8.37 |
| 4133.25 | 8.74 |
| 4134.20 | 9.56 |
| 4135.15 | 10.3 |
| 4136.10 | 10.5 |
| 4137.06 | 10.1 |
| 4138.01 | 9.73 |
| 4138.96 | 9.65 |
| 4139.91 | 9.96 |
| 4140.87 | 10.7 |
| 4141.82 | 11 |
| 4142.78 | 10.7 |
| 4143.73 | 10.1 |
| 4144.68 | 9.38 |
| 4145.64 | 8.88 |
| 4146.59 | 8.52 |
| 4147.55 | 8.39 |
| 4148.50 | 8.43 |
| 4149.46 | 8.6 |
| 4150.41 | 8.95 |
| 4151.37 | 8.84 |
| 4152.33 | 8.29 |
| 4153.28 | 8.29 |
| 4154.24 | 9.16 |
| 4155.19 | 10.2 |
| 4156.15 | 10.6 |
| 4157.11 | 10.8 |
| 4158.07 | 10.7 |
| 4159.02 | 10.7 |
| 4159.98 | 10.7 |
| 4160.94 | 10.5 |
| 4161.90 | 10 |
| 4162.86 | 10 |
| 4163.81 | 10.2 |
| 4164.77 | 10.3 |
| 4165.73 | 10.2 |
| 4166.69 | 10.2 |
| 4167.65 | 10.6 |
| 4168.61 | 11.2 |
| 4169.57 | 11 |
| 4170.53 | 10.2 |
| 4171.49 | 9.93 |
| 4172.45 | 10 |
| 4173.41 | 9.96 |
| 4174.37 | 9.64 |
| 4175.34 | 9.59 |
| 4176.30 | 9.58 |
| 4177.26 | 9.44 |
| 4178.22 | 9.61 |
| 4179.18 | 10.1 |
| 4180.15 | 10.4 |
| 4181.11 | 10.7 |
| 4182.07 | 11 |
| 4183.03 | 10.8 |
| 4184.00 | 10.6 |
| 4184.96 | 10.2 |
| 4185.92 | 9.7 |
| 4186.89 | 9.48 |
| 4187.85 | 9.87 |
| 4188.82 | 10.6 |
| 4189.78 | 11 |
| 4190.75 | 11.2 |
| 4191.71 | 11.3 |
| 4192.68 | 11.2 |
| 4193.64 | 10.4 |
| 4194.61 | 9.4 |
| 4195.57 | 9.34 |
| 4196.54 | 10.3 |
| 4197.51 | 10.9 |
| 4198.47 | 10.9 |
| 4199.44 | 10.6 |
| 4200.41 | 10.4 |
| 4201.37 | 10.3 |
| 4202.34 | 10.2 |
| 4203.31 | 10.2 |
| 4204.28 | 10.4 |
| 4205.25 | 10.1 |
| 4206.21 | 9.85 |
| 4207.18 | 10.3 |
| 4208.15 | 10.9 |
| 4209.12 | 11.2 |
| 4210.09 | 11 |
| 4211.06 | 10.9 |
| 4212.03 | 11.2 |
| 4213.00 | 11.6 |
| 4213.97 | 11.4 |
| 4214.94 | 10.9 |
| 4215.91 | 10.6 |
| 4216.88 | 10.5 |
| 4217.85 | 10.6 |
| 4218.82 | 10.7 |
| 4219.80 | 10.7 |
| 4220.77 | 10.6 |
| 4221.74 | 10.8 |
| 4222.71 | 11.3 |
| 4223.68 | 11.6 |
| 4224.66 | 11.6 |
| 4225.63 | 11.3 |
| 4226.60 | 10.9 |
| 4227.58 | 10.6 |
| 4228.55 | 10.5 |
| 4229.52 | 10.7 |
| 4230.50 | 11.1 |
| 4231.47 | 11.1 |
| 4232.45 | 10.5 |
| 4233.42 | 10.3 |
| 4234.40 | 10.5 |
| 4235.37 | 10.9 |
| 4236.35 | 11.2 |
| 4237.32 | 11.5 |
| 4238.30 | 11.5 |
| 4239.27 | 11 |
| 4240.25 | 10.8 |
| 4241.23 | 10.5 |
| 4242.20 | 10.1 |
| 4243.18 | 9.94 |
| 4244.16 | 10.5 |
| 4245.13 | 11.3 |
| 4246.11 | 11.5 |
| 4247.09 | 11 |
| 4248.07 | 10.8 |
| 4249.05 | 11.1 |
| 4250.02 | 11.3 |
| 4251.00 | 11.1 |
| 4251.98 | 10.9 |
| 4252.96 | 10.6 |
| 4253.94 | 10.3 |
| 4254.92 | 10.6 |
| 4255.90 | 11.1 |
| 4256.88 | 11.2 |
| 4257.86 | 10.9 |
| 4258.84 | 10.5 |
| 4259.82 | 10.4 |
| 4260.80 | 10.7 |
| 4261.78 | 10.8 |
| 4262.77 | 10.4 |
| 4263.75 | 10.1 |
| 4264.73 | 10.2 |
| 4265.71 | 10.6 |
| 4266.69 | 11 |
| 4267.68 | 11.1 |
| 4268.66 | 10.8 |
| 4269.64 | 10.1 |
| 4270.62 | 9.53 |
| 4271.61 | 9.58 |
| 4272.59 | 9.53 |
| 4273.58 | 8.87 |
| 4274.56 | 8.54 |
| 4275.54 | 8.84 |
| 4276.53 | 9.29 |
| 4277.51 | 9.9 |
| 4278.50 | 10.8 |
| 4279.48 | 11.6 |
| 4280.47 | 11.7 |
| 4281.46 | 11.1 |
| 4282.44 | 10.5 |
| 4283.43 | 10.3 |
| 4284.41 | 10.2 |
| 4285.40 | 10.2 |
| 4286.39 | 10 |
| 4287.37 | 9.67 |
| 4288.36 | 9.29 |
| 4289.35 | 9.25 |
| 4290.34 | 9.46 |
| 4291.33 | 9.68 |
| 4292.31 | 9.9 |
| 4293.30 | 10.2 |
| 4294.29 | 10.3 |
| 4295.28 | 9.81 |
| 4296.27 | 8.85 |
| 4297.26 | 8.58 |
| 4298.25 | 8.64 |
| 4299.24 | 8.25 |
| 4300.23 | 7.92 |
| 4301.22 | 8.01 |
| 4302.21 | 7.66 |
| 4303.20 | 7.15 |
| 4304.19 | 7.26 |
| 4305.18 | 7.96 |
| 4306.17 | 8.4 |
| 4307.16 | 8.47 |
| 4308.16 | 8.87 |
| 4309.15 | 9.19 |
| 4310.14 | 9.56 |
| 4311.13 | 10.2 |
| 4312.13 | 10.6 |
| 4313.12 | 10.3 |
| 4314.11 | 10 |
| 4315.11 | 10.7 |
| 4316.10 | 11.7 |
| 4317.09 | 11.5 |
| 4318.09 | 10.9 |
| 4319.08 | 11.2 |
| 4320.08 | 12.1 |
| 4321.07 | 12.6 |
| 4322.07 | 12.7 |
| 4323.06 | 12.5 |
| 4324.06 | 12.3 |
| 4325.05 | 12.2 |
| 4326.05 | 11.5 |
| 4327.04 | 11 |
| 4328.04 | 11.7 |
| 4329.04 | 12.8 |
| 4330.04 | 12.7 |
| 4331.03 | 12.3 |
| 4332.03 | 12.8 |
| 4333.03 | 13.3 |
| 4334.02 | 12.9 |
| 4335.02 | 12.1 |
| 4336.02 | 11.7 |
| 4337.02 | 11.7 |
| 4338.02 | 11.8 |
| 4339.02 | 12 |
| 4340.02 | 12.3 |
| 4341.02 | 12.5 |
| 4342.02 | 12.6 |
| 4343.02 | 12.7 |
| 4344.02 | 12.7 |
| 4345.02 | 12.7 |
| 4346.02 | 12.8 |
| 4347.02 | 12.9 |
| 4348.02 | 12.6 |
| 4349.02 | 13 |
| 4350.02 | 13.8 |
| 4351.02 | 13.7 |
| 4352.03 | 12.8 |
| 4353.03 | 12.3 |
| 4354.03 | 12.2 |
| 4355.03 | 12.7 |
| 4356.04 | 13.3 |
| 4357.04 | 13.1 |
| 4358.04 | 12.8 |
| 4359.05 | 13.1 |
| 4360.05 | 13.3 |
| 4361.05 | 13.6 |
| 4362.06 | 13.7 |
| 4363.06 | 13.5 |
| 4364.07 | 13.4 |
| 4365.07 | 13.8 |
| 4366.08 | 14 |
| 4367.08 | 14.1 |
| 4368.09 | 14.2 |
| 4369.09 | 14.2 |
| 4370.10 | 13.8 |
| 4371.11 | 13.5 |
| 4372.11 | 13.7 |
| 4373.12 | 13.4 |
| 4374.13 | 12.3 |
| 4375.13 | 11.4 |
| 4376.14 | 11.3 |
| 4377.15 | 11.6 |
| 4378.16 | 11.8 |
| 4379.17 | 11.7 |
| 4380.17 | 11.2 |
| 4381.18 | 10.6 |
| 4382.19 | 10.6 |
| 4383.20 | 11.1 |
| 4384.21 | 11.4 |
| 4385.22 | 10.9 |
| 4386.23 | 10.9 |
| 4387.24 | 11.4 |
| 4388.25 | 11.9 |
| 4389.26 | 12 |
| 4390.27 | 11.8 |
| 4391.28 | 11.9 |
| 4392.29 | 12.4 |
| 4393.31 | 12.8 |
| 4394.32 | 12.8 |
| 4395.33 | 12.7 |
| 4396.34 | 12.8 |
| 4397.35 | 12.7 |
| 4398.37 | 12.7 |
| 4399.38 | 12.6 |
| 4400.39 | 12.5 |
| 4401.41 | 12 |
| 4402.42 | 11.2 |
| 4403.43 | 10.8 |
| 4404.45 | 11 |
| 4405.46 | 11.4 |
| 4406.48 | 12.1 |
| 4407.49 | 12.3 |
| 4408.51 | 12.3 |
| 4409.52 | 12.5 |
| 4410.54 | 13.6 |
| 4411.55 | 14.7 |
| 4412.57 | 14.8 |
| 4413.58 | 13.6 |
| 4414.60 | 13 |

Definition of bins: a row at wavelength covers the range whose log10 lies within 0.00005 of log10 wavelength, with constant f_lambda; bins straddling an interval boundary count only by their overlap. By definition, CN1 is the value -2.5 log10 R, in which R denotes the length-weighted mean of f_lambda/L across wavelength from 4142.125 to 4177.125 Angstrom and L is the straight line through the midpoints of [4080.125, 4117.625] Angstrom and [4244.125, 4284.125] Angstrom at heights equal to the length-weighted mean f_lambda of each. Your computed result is 0.072 mag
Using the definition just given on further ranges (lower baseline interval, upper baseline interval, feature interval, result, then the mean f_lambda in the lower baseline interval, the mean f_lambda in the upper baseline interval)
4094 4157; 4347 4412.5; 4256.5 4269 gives 0.066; 9.91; 12.5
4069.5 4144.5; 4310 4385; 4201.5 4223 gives 0.048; 10.3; 12.3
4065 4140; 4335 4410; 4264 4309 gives 0.230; 10.3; 12.4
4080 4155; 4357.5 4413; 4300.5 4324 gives 0.184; 10.1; 12.5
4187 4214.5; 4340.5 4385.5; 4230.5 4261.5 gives 0.035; 10.6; 12.7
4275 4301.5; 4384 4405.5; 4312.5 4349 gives -0.141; 9.72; 12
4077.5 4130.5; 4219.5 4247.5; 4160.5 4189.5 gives 0.053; 10.5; 10.9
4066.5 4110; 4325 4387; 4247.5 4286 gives 0.134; 10.3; 12.5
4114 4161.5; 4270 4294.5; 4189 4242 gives -0.088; 9.91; 9.93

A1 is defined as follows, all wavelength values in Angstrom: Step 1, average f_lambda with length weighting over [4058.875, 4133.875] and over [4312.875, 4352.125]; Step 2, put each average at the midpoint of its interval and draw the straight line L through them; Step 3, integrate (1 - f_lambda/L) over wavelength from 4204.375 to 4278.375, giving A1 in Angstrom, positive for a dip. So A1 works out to 5.4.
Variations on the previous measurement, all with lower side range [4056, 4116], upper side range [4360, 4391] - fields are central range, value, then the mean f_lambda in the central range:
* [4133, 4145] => 0.7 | 10.1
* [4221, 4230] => 0.3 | 11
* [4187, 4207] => 1.3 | 10.4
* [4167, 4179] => 1.0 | 10.1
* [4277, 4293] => 2.1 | 10.2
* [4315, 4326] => 0.1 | 11.9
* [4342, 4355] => -0.6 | 12.8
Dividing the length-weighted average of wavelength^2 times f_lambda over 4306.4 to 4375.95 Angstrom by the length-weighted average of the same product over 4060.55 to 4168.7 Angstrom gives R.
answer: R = 1.3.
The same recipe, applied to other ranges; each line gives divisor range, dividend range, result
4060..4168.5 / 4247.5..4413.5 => 1.24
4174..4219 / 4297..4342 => 1.09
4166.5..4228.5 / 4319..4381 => 1.29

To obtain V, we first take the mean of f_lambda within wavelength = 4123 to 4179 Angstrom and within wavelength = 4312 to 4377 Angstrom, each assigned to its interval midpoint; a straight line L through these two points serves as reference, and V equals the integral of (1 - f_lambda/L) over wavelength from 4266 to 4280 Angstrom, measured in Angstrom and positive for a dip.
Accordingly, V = 1.9 Angstrom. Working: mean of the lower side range 9.86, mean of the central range 9.97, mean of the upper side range 12.6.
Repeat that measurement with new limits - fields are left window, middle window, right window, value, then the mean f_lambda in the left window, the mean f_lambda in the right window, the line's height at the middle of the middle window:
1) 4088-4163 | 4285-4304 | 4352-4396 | 4.31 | 10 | 12.5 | 11.7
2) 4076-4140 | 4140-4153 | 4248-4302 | 1.22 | 10.3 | 10.1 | 10.3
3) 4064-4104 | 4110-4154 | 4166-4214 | 2.02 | 10.3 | 10.4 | 10.4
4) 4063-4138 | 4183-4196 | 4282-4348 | 0.15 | 10.3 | 10.7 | 10.5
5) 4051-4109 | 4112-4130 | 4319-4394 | 0.01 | 10.2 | 12.5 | 10.5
